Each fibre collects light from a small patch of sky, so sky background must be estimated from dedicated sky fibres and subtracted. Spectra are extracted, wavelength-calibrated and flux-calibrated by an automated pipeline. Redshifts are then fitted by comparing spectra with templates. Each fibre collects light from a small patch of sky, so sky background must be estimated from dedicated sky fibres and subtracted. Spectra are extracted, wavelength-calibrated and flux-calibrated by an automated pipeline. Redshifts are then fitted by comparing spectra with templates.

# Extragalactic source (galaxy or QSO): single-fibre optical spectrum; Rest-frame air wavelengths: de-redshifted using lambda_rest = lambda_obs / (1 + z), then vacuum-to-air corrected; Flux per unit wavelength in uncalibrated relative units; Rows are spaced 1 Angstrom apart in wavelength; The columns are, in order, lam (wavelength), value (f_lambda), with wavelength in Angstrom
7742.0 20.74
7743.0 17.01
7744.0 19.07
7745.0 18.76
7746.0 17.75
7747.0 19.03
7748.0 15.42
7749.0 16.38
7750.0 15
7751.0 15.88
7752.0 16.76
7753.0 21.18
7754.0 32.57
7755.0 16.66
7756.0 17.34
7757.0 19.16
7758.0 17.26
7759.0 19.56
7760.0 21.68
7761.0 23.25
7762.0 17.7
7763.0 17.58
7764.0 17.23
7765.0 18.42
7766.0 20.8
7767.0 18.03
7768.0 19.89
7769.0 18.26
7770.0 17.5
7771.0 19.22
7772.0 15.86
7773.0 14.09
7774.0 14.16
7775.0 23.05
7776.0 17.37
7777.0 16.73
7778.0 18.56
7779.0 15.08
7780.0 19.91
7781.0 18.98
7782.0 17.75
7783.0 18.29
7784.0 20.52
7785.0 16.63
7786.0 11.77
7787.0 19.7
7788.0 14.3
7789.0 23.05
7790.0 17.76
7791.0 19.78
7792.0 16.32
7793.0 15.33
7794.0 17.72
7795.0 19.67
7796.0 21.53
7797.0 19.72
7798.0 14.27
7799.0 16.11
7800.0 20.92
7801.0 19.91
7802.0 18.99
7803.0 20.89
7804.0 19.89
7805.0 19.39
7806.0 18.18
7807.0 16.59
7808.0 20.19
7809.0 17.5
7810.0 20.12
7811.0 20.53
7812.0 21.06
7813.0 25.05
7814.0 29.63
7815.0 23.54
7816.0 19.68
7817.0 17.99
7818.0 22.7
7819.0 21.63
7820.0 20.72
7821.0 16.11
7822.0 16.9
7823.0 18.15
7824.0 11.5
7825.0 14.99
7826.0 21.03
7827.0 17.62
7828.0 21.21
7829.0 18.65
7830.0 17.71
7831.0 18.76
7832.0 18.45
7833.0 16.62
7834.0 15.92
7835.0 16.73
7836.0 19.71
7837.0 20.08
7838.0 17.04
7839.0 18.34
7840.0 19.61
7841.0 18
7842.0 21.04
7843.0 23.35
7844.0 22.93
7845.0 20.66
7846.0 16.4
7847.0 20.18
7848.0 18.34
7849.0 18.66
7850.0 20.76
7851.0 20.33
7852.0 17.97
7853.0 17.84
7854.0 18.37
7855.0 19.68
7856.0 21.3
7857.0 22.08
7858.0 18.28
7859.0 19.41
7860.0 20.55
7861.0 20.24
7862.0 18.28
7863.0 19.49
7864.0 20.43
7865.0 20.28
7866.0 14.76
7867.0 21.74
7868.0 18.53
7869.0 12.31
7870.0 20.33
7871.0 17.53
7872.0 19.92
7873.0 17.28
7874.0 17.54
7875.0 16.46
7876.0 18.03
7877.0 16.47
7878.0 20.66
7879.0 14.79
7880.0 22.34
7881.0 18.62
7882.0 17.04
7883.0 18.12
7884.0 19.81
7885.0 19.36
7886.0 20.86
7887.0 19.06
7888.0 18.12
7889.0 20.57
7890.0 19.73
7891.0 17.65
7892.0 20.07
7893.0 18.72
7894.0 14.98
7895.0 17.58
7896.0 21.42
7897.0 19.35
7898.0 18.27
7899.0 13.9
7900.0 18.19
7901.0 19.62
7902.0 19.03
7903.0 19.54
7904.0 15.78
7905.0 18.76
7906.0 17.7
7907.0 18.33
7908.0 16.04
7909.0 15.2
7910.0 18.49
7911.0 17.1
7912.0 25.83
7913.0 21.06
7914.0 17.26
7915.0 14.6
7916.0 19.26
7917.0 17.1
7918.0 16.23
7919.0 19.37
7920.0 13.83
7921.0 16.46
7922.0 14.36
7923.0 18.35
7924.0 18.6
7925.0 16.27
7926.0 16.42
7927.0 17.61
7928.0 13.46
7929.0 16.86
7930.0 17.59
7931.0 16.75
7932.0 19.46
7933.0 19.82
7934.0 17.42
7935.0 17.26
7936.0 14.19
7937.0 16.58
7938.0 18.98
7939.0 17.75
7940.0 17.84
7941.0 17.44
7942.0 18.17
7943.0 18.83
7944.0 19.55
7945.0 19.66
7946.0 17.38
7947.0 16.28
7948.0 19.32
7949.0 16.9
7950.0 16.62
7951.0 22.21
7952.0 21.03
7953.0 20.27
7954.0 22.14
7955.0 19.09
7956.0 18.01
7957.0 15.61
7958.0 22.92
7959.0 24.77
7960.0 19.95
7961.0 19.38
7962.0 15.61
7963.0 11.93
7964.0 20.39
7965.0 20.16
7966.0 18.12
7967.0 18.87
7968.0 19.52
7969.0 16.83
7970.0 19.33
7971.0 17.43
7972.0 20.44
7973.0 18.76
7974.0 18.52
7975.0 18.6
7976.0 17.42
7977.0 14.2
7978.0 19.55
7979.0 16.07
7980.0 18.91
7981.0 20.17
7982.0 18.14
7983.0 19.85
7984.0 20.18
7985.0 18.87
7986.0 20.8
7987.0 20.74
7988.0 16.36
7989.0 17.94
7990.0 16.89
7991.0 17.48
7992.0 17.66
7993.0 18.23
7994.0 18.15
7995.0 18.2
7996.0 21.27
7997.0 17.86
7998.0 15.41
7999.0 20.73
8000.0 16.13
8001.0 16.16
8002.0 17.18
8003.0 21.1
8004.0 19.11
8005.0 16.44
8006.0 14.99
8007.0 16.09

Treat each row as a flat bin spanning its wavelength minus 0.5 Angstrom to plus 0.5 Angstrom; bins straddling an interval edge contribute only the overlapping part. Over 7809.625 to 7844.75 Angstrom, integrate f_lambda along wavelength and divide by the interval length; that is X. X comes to 19.5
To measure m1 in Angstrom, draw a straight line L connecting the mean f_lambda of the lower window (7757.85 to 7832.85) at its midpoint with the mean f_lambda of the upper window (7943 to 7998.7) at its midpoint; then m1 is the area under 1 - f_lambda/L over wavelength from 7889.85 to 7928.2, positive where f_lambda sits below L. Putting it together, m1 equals 1.9 Angstrom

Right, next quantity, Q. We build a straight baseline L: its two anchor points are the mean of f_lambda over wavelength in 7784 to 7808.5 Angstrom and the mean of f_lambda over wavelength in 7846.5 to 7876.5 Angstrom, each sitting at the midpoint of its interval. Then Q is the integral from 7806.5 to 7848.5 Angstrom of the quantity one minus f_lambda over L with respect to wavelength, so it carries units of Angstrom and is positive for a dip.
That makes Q -1.7 Angstrom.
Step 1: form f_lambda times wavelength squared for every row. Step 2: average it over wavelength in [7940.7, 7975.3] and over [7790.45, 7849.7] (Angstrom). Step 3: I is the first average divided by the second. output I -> 1.02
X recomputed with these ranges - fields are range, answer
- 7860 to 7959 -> 18.2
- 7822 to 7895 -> 18.7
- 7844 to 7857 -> 19.5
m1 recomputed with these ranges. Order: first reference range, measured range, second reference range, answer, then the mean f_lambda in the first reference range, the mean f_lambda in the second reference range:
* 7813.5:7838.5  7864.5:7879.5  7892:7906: 0.5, 18.9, 18.1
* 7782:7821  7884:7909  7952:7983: 0.8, 19.3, 18.8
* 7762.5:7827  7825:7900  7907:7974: -1.6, 18.7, 18.1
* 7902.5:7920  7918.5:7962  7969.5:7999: 0.1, 18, 18.4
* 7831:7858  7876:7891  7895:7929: -0.5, 19.2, 17.6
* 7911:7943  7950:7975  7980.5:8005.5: -1.6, 17.5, 18.4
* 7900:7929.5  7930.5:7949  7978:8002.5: -0.1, 17.5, 18.3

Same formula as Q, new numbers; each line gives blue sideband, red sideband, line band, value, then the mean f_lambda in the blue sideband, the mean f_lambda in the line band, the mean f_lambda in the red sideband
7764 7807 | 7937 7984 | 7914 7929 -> 1.6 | 18.2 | 16.6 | 18.7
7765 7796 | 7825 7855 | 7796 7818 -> -2.0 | 17.9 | 20.1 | 19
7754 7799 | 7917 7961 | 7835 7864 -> -2.2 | 18.3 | 19.6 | 18.1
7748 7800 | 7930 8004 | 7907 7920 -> 0.3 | 18.3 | 18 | 18.5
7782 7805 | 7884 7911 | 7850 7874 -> -0.9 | 18.3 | 19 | 18.3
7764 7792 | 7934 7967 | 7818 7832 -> -0.1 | 17.9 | 18.3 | 18.6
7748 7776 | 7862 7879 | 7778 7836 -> -1.1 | 18.6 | 18.8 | 18.1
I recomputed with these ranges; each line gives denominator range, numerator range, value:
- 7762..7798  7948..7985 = 1.10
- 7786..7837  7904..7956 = 0.97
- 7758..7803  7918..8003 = 1.04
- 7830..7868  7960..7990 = 0.99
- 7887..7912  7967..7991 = 1.03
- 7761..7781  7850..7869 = 1.09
